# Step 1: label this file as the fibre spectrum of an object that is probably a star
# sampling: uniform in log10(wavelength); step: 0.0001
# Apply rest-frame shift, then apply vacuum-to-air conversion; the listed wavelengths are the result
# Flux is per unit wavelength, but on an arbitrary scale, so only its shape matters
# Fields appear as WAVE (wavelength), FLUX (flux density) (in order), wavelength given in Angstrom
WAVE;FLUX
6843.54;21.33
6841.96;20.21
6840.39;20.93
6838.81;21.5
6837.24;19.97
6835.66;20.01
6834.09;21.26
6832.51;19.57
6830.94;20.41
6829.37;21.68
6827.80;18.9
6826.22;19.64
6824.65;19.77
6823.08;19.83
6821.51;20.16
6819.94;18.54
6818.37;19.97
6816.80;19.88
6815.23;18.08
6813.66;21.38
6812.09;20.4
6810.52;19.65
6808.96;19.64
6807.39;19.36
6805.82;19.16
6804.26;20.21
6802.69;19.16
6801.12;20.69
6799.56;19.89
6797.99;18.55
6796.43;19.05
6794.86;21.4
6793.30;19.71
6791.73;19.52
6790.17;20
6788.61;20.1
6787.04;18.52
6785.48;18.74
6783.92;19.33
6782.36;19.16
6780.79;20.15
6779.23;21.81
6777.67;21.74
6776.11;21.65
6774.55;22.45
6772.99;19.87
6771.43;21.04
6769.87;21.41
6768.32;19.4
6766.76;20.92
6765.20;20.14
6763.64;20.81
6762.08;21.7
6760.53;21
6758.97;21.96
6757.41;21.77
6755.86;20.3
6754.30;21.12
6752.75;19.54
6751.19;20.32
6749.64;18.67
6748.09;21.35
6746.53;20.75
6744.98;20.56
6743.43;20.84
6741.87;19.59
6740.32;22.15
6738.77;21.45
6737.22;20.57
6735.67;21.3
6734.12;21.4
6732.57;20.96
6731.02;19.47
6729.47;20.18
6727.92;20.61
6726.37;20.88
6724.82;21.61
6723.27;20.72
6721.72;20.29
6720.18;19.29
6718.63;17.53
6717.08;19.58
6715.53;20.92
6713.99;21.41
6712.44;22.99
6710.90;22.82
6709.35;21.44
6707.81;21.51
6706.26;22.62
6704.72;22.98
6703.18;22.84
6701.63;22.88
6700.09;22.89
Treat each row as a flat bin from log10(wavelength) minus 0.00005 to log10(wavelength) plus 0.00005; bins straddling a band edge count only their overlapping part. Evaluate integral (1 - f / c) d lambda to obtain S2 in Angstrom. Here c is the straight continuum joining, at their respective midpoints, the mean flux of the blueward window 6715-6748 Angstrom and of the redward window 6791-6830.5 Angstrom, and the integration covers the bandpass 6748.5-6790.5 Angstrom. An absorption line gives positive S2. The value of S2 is -0.7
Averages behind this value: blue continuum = 20.5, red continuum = 19.8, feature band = 20.5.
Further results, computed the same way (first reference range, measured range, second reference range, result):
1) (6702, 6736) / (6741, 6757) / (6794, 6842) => 0.3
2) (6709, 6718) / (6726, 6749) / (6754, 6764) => 0.6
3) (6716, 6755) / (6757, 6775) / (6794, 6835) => -0.7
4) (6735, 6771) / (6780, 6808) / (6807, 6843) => 1.0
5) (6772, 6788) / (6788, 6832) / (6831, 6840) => 1.3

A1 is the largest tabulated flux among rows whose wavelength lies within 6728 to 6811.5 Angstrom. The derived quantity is 22.45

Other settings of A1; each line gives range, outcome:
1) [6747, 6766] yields 21.96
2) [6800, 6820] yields 21.38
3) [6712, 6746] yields 22.99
